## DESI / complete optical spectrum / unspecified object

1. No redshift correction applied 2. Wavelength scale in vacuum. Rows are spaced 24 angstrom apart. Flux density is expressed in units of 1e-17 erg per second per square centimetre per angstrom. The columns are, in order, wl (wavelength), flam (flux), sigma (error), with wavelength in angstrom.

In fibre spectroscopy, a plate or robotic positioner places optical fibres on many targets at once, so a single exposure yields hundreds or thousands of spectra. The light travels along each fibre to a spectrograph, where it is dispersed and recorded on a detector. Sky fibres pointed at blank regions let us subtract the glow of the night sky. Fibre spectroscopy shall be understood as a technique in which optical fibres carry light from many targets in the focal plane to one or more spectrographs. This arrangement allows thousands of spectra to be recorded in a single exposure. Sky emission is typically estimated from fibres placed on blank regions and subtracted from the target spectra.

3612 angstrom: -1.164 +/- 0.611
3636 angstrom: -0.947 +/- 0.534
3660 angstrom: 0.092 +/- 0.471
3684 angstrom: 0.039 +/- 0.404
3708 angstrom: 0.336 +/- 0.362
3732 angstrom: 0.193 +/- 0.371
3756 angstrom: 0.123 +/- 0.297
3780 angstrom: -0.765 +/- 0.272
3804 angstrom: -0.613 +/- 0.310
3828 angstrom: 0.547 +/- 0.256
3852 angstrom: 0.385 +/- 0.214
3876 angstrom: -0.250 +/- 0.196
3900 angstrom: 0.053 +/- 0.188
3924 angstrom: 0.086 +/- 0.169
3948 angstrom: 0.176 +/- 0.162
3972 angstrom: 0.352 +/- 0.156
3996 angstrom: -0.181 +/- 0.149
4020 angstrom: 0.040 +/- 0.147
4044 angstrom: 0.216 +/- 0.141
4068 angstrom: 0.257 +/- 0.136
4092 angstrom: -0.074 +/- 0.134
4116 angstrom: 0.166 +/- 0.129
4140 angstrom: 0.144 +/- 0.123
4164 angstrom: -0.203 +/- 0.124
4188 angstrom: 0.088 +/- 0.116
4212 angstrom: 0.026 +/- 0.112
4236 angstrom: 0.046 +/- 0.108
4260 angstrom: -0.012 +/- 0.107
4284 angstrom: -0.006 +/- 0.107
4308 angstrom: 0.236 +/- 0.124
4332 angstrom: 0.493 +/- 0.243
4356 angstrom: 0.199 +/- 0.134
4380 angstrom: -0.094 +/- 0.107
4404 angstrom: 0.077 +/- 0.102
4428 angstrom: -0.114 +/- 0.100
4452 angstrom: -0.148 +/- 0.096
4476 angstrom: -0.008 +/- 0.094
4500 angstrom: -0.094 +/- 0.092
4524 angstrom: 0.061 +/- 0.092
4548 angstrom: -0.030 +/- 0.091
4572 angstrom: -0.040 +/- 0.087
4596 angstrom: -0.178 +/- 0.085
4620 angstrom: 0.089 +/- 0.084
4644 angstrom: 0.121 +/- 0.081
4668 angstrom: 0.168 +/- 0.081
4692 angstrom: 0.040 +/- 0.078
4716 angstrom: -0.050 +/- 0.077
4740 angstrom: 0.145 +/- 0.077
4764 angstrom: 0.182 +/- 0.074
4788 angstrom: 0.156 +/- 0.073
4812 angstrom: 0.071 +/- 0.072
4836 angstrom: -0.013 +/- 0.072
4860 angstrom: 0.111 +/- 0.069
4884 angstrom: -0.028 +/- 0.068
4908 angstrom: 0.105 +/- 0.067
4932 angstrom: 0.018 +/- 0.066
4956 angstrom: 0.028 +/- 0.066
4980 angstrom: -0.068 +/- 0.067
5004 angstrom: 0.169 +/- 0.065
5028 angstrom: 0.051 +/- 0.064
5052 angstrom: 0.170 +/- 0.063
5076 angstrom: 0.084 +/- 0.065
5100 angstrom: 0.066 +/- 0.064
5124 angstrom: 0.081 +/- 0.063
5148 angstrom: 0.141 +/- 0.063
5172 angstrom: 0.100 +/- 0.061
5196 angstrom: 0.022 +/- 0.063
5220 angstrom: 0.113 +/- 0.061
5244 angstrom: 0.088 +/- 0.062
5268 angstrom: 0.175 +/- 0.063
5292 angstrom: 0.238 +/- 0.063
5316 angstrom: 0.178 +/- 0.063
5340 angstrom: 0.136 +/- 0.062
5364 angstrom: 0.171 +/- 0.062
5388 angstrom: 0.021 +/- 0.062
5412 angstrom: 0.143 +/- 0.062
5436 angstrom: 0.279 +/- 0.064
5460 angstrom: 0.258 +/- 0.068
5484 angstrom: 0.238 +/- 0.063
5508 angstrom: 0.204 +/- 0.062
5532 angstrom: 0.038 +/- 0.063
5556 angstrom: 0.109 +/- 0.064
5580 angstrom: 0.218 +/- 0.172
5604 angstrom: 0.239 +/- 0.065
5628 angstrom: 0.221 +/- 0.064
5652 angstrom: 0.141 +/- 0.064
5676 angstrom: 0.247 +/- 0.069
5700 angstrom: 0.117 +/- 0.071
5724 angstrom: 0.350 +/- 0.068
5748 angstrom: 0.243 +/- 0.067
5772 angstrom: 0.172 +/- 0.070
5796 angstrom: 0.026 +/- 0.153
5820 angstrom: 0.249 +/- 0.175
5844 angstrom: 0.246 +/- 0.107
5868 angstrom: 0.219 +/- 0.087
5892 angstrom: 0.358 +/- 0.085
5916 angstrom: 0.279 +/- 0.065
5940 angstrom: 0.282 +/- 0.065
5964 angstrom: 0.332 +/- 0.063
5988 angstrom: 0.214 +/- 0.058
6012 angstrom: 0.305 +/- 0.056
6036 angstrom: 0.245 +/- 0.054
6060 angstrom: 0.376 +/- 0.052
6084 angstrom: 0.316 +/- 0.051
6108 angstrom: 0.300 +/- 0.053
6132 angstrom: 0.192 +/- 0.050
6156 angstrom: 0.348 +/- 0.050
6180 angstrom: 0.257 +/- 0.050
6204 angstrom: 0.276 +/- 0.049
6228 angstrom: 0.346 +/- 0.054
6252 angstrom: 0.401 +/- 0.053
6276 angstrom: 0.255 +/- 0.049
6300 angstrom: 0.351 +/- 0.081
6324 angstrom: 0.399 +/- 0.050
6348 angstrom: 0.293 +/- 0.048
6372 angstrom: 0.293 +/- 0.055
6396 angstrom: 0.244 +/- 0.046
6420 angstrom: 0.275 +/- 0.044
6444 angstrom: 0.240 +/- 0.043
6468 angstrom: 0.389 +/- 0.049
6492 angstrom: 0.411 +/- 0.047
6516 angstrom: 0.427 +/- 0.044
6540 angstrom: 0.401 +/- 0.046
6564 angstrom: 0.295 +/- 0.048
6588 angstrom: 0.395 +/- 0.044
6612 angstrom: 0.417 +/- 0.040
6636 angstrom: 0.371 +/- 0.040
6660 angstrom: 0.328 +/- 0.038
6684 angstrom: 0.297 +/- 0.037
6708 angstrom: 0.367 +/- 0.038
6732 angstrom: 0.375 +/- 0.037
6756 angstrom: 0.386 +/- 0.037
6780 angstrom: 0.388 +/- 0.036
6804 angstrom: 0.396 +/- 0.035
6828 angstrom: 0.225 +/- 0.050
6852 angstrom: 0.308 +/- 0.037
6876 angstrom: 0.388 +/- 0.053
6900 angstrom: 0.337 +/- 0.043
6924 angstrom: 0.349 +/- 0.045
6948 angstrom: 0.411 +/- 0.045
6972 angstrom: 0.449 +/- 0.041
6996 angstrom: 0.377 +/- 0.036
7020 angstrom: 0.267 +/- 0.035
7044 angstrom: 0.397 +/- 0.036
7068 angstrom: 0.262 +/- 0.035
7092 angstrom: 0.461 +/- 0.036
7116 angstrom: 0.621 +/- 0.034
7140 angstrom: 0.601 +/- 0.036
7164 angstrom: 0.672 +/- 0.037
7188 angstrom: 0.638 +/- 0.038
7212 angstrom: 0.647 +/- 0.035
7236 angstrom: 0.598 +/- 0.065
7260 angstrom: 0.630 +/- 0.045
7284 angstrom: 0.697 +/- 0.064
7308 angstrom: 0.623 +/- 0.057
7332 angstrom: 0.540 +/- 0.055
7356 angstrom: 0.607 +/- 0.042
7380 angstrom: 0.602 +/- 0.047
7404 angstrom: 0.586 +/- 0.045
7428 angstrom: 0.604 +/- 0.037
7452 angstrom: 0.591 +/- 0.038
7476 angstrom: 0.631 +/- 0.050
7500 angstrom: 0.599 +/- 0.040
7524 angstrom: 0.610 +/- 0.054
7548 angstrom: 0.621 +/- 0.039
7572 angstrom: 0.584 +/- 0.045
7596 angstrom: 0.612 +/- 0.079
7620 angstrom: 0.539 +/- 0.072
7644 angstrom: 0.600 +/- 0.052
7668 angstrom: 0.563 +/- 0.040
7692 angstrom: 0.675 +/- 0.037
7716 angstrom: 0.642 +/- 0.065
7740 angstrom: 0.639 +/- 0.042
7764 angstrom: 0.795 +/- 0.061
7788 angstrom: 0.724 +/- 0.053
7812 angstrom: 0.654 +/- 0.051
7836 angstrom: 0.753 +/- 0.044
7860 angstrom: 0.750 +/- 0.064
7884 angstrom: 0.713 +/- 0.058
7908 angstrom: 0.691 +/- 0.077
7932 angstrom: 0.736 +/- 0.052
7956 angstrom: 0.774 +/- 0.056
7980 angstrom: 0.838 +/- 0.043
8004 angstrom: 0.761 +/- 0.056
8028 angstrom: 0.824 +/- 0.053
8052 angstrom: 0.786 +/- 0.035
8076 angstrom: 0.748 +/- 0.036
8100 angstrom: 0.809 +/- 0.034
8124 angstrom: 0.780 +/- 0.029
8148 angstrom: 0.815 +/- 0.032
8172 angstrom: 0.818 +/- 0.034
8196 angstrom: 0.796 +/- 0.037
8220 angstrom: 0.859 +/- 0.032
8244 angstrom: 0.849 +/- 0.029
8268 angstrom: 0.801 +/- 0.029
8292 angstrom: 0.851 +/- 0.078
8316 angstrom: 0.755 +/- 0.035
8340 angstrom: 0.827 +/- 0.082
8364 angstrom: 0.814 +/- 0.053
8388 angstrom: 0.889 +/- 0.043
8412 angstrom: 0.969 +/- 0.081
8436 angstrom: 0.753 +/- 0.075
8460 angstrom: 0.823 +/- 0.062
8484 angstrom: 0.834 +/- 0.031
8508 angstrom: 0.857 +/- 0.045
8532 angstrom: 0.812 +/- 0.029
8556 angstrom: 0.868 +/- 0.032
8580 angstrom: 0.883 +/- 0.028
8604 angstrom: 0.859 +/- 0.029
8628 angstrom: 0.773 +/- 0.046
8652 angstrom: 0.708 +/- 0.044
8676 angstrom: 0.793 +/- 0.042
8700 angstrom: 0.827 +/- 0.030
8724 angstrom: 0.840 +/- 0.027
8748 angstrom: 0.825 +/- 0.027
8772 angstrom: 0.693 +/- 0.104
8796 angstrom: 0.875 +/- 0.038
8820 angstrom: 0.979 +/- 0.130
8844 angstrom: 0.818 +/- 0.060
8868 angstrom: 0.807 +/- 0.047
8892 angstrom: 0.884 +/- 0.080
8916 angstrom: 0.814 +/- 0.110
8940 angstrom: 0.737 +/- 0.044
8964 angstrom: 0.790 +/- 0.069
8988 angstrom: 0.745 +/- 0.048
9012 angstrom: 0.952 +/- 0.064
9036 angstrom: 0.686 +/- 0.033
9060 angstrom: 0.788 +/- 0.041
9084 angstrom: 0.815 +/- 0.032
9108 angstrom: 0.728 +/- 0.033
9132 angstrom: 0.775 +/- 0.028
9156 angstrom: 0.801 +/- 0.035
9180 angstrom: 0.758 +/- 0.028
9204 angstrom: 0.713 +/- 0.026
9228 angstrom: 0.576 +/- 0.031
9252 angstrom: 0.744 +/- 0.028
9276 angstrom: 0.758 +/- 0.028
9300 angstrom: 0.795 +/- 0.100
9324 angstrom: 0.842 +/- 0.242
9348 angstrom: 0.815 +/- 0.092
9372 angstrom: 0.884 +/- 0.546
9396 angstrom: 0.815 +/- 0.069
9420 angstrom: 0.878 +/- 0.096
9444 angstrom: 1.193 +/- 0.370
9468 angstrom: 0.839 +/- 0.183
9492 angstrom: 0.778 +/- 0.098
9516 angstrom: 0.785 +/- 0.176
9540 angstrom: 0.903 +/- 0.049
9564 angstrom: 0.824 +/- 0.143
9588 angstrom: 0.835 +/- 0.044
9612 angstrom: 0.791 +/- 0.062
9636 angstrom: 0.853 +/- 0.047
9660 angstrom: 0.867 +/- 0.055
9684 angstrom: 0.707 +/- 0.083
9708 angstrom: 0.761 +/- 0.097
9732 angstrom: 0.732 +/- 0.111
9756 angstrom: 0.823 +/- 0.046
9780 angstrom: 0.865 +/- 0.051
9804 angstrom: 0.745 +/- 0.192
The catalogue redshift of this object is 0.781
